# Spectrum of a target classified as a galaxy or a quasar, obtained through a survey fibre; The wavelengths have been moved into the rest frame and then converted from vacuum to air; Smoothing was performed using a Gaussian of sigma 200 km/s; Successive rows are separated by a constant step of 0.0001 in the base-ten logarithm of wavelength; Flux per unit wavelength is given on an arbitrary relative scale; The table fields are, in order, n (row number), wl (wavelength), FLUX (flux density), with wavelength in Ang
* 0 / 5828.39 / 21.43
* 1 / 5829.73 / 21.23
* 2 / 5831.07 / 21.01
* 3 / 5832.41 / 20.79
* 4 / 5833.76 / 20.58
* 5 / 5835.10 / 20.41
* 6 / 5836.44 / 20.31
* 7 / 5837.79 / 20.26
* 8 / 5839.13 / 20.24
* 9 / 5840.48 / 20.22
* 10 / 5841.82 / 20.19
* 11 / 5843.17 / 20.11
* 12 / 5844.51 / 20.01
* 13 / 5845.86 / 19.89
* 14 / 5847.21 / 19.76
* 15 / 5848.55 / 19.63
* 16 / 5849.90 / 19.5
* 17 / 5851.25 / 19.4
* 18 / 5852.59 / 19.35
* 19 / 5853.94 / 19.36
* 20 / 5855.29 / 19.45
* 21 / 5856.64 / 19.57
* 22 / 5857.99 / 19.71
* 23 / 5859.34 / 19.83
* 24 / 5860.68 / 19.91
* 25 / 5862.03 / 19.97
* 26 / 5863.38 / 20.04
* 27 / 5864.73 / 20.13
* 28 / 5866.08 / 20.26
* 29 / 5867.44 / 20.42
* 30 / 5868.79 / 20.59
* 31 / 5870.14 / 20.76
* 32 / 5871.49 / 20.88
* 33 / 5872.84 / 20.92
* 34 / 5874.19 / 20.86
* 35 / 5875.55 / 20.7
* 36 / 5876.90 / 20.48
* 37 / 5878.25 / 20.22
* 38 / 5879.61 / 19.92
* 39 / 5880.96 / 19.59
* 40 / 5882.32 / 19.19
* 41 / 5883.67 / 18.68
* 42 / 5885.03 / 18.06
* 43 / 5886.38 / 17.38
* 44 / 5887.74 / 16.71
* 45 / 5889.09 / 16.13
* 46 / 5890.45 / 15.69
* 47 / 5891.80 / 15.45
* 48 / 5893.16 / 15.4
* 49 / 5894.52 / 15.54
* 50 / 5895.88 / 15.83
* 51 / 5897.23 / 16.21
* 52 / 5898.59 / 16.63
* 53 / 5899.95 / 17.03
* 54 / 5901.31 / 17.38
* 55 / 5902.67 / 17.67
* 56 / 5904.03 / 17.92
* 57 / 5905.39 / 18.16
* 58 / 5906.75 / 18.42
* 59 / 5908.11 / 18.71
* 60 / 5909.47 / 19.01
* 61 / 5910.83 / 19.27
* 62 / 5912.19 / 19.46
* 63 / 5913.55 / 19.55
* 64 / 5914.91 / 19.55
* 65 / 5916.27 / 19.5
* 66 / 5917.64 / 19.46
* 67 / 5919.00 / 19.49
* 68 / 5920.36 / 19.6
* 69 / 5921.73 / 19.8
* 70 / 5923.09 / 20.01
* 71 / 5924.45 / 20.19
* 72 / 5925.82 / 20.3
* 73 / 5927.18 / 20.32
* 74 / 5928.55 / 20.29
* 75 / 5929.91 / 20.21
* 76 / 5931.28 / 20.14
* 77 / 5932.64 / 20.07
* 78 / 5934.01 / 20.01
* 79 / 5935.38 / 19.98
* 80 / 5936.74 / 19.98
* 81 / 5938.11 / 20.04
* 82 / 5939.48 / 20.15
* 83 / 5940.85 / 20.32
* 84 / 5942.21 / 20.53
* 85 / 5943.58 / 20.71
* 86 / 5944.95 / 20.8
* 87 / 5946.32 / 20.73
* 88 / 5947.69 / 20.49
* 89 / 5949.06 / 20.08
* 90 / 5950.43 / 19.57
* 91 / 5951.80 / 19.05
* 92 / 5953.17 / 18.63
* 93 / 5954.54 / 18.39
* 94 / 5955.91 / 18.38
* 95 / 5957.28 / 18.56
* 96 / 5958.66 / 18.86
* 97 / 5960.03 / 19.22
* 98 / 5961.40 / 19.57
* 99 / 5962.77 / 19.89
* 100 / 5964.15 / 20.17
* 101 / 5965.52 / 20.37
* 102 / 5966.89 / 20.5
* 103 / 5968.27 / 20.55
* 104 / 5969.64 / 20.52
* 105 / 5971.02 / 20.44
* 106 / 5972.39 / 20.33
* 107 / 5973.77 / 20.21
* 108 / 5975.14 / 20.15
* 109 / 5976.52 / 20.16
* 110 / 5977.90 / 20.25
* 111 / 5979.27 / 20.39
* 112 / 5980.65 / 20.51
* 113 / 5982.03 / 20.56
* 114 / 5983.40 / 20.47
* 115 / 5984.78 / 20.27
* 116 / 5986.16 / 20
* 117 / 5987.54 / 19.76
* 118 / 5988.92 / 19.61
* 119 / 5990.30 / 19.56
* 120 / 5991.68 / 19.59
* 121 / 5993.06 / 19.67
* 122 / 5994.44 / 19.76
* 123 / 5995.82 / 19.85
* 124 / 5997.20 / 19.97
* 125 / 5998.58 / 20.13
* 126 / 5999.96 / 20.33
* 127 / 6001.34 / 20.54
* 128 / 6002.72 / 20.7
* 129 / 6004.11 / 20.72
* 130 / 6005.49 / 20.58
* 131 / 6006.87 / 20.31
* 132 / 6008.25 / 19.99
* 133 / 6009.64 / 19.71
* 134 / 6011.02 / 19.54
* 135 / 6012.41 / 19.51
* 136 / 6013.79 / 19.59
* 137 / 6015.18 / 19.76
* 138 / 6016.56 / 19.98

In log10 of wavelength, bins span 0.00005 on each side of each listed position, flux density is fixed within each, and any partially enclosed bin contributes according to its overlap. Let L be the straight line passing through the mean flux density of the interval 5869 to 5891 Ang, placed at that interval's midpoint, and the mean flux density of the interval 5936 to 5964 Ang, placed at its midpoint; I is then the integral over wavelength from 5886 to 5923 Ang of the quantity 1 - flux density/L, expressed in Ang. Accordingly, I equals 2.9 Ang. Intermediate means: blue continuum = 19.2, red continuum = 19.7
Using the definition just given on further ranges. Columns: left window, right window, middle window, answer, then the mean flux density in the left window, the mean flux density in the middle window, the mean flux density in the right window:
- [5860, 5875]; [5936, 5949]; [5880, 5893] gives 1.9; 20.4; 17.4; 20.4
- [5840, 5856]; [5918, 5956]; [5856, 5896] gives 1.6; 19.7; 19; 20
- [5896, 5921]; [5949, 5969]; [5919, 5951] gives -2.0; 18.4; 20.2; 19.4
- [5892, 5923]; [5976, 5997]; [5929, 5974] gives -1.7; 18.2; 19.9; 20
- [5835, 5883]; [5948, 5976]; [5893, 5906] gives 2.0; 20.1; 16.8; 19.7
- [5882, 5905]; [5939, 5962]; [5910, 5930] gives -1.8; 16.9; 19.8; 19.6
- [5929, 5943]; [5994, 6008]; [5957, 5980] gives 0.2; 20.2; 20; 20.3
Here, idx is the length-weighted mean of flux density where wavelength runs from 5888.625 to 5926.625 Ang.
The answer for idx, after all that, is 18.1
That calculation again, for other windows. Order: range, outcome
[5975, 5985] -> 20.4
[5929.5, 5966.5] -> 19.8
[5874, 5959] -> 19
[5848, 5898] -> 19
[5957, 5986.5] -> 20.1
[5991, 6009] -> 20.2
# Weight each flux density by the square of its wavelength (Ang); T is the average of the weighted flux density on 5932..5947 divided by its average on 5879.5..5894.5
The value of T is 1.19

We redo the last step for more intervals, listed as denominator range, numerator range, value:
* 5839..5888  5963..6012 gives 1.06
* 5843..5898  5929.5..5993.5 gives 1.08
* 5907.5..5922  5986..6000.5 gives 1.05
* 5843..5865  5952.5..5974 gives 1.03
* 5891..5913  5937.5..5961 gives 1.15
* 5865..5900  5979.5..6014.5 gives 1.13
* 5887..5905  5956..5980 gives 1.24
